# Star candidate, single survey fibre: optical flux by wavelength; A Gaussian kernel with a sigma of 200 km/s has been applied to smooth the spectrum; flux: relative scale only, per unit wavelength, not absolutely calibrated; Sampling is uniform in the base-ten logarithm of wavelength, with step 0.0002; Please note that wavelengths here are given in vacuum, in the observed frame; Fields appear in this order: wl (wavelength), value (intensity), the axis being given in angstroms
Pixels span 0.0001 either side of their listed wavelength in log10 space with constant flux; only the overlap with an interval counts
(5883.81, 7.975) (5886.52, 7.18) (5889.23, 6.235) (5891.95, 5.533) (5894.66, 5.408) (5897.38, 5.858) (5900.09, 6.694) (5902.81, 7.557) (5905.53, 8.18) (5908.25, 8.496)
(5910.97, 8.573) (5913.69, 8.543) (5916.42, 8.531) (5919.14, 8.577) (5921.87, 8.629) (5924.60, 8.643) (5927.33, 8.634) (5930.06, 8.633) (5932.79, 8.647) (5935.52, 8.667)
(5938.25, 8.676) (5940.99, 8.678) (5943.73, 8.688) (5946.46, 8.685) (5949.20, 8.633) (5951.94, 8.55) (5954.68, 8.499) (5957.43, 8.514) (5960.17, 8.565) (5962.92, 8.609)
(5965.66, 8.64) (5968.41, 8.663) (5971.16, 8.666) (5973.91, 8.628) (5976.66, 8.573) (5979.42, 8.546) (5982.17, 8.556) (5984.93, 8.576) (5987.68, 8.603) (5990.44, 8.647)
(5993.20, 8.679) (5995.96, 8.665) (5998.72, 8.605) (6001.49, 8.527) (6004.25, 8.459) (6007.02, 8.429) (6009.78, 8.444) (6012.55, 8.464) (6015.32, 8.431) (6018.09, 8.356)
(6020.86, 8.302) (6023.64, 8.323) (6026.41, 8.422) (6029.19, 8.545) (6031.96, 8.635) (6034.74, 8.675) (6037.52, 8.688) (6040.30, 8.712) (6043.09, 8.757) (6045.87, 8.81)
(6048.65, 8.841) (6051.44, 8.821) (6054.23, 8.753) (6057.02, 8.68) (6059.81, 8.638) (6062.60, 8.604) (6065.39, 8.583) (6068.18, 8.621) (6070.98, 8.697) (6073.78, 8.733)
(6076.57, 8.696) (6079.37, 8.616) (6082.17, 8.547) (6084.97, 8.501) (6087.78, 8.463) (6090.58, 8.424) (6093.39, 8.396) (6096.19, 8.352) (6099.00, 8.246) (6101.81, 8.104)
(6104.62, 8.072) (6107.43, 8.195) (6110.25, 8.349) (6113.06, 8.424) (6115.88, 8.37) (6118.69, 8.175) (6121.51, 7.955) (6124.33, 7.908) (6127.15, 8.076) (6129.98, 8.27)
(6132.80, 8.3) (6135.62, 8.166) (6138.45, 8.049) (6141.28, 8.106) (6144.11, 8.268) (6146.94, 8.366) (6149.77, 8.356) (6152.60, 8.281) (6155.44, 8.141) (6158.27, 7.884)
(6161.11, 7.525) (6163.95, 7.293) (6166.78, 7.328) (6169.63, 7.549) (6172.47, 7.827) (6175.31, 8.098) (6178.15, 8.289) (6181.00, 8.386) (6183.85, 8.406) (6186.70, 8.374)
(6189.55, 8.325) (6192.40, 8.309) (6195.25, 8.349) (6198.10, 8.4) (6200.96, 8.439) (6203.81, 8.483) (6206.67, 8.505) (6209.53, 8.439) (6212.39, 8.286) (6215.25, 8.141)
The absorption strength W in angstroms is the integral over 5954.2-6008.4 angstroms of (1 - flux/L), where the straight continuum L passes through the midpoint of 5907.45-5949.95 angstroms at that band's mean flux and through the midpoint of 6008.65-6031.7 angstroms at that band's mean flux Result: -0.49 angstroms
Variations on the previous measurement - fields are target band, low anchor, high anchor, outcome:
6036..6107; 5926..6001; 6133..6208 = -1.7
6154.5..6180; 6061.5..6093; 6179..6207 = 2.0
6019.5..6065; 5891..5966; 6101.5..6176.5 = -3.0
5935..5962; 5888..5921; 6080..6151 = -3.8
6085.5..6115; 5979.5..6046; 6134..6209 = 0.1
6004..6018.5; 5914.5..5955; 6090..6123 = 0.0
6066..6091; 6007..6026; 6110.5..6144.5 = -1.0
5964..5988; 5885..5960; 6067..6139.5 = -1.5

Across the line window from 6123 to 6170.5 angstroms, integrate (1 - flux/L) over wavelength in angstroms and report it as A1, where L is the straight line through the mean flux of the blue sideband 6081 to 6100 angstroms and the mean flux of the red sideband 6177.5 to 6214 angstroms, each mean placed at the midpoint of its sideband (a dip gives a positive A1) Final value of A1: 2.3 angstroms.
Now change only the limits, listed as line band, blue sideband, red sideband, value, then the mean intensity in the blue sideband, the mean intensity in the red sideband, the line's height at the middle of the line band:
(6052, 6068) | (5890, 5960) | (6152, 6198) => -1.18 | 8.1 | 8.03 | 8.06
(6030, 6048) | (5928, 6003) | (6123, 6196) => -0.64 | 8.62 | 8.08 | 8.41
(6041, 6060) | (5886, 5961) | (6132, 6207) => -1.59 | 8.03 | 8.13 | 8.09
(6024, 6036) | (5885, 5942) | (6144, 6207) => -0.88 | 7.83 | 8.13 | 7.97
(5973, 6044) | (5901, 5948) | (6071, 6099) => -0.24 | 8.51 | 8.52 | 8.52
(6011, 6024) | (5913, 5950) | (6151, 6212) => 0.12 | 8.63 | 8.13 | 8.46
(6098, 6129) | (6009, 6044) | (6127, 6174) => -0.11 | 8.52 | 7.98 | 8.14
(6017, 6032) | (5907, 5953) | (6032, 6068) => 0.47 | 8.62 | 8.71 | 8.69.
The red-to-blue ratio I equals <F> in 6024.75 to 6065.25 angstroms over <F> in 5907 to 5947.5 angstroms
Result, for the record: 1.01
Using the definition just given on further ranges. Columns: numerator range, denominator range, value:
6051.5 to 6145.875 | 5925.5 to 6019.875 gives 0.98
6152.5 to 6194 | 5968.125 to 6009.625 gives 0.93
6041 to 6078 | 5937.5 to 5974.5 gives 1.01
